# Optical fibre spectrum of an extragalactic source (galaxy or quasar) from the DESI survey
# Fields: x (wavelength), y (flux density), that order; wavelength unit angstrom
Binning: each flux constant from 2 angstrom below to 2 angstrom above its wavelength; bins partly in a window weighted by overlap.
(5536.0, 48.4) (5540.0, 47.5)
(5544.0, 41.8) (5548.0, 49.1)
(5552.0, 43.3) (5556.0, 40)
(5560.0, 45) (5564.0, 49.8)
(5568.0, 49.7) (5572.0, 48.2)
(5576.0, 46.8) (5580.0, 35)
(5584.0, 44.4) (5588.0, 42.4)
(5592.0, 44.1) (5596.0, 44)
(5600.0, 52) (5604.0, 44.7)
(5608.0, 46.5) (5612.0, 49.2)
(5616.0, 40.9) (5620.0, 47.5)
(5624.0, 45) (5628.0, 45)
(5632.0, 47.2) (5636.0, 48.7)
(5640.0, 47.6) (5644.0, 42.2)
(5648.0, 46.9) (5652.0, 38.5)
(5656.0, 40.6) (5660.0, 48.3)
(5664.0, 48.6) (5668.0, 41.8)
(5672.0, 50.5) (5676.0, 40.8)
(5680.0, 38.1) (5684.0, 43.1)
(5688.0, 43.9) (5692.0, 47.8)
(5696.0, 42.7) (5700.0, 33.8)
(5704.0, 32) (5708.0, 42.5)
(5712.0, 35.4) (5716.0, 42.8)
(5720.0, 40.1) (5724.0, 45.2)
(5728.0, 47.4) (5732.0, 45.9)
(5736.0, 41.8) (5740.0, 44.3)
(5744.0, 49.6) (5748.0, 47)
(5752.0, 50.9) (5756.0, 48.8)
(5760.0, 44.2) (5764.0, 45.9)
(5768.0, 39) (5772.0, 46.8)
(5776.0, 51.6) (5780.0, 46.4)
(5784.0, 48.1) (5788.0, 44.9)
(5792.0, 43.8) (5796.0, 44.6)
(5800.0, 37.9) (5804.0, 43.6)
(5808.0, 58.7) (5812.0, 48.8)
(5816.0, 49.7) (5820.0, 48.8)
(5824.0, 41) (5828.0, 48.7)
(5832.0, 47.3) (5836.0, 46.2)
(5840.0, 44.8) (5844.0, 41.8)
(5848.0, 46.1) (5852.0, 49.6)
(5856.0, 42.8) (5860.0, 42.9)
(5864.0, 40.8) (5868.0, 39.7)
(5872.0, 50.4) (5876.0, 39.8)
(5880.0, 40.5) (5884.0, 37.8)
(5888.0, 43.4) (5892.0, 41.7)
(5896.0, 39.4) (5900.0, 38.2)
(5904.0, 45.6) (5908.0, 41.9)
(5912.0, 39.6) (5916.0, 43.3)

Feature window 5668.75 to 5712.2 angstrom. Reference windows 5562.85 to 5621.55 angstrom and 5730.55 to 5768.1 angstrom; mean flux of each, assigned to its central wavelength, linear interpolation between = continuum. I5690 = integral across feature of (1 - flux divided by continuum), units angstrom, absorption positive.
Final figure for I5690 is 4.4 angstrom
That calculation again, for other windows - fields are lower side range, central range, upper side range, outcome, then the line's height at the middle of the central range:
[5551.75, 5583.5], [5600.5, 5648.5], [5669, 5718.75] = -3.3 angstrom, 43.1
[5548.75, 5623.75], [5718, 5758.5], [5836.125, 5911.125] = -2.0 angstrom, 43.9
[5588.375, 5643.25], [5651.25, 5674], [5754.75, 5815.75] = 0.5 angstrom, 46.2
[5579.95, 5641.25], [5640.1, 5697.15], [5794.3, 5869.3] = 2.0 angstrom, 45.5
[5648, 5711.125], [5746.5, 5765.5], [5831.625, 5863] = -1.7 angstrom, 43.5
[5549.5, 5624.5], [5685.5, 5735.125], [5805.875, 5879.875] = 4.2 angstrom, 45.5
